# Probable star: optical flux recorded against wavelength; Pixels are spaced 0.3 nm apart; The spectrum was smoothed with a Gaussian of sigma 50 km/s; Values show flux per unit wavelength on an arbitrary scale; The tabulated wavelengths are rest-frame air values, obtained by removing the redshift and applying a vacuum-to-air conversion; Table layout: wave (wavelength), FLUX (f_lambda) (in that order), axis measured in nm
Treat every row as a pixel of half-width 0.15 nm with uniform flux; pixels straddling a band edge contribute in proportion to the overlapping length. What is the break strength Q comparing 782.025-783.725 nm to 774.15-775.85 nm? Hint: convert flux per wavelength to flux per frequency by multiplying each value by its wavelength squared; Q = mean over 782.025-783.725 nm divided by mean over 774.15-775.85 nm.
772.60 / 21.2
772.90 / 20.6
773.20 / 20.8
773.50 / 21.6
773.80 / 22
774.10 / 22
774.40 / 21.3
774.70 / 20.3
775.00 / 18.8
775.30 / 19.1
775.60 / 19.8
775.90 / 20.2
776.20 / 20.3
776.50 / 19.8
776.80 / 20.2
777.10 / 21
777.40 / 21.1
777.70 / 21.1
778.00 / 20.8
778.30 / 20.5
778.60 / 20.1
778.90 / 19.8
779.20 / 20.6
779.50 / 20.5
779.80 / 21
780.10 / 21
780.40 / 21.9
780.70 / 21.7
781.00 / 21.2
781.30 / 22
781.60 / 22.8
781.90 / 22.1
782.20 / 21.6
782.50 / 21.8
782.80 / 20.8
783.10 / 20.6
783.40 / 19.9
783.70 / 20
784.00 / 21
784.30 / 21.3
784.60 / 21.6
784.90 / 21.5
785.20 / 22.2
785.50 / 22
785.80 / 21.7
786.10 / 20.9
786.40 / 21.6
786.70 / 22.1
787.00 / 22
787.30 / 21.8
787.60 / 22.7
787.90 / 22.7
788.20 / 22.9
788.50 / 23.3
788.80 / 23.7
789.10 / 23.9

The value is 1.06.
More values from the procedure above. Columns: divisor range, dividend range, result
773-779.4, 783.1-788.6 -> 1.08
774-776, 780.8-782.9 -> 1.10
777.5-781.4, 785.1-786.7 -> 1.05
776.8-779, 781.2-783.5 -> 1.05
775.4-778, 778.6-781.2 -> 1.03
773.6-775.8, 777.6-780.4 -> 1.02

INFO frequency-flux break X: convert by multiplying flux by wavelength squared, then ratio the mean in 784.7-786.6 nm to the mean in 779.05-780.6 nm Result 1.0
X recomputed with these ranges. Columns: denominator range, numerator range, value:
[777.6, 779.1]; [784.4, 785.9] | 1.08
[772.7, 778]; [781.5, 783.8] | 1.05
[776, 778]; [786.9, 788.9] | 1.13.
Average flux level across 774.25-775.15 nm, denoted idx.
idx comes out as 20.1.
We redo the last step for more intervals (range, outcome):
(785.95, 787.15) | 21.7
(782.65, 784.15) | 20.5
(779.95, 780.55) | 21.4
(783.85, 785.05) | 21.4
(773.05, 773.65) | 21.2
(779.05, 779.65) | 20.6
